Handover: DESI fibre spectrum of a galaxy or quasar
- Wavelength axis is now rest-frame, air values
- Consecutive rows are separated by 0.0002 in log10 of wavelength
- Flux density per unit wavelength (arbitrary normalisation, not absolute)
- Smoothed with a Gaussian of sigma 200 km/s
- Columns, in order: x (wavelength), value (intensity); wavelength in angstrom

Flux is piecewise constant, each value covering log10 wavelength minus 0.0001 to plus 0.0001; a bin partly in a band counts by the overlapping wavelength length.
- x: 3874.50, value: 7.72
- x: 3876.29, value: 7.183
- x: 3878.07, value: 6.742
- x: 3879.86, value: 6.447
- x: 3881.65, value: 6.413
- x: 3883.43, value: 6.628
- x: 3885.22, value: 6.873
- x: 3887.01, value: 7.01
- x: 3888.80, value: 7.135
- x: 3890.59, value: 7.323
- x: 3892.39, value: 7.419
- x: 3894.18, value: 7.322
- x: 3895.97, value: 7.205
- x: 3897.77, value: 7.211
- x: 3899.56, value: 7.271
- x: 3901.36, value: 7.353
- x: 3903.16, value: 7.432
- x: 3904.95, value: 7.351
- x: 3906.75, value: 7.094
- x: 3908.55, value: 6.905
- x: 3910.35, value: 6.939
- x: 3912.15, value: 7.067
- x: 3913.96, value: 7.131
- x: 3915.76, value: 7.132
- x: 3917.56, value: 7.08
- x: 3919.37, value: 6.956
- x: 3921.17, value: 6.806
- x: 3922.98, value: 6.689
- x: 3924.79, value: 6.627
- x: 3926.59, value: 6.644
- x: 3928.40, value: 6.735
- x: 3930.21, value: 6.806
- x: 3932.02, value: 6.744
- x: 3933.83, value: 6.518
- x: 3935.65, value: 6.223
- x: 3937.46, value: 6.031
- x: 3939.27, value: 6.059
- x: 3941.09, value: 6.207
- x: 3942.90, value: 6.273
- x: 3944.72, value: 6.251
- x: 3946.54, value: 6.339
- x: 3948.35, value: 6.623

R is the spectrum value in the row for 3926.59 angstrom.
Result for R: 6.644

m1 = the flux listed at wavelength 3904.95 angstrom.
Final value 7.351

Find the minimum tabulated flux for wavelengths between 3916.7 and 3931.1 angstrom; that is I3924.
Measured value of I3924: 6.627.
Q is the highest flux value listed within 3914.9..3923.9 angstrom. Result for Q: 7.132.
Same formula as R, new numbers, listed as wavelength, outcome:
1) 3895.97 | 7.205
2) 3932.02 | 6.744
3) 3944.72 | 6.251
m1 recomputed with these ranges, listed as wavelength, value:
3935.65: 6.223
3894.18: 7.322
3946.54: 6.339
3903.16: 7.432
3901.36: 7.353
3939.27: 6.059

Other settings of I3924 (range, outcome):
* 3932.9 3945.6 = 6.031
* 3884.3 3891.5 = 6.873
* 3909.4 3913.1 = 6.939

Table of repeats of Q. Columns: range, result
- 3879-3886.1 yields 6.873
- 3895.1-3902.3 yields 7.353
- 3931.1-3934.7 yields 6.744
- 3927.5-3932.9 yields 6.806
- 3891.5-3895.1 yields 7.419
